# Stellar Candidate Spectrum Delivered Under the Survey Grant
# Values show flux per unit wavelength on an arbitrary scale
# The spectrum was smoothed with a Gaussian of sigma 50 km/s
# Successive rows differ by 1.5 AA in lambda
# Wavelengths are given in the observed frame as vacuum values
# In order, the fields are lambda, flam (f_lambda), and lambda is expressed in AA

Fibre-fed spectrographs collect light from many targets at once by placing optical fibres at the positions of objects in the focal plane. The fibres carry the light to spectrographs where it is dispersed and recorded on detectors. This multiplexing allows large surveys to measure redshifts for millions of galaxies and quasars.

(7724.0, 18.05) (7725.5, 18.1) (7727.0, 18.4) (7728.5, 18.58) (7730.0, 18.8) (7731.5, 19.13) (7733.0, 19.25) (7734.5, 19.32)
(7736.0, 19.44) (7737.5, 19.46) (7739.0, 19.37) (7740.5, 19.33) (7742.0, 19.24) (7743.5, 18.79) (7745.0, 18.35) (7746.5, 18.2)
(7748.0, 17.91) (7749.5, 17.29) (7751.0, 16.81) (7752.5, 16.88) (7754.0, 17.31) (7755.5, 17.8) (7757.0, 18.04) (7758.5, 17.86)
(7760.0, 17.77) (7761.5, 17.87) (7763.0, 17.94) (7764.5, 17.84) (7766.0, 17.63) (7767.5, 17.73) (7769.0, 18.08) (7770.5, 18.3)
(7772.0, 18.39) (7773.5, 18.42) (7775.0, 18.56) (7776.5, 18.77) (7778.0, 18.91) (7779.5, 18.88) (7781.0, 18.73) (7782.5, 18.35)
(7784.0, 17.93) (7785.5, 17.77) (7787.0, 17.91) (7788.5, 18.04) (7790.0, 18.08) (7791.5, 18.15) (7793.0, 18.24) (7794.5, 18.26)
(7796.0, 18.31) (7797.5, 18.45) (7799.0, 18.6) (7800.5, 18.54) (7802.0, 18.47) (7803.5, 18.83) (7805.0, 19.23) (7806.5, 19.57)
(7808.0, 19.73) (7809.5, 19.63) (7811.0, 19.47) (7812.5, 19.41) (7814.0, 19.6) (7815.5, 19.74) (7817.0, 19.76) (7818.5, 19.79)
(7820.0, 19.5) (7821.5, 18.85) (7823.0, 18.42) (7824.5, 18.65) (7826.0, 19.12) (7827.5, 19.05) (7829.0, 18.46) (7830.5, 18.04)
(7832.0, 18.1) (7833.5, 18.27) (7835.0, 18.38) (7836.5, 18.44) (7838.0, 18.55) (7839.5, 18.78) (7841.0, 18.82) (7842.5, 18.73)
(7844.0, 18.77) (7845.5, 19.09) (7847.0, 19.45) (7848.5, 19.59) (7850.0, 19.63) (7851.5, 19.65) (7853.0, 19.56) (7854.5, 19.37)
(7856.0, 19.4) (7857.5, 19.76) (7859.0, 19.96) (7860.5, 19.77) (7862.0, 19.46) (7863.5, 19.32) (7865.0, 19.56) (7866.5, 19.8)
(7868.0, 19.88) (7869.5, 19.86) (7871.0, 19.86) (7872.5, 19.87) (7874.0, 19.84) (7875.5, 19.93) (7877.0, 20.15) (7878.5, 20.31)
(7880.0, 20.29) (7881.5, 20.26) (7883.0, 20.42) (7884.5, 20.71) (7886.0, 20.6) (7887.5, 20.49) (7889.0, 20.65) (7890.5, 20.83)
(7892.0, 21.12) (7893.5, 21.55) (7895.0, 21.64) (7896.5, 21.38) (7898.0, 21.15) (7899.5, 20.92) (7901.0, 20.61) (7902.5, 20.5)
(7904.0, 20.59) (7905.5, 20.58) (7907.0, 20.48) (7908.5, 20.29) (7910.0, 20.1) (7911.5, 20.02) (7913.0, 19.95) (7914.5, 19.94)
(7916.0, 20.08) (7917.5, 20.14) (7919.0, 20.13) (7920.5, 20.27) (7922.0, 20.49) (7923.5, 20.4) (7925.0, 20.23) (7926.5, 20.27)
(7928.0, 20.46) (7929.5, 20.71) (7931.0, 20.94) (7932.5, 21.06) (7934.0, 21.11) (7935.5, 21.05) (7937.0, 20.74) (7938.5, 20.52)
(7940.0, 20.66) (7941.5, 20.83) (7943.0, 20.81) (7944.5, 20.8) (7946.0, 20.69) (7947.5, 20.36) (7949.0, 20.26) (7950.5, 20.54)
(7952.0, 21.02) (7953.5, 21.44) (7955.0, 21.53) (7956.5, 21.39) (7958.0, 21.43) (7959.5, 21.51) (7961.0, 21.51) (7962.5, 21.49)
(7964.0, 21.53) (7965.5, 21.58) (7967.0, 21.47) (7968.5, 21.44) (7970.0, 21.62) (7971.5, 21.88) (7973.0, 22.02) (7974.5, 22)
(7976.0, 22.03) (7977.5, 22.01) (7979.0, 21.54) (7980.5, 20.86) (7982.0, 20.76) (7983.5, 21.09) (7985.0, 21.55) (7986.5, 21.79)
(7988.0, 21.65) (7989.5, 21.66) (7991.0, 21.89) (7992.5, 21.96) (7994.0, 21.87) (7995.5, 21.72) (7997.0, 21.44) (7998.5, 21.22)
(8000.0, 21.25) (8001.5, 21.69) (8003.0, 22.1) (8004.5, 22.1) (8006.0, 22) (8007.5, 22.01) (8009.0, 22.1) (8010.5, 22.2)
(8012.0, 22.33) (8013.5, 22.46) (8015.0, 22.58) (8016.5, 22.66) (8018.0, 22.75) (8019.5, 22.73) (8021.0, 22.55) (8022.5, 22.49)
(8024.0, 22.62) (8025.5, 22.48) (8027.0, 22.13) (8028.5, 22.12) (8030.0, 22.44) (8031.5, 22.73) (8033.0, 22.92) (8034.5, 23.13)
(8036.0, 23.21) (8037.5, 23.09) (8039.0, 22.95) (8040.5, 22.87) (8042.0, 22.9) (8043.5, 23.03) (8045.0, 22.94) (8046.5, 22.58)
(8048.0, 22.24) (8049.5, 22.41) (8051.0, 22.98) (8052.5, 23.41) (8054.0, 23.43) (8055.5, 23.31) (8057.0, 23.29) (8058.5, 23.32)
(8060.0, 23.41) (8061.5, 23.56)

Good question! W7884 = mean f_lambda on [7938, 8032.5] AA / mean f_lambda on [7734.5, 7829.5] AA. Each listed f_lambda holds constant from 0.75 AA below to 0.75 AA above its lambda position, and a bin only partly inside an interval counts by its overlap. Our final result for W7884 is 1.17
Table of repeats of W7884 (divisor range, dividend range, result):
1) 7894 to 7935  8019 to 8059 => 1.11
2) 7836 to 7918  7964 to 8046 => 1.11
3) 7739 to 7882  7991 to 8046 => 1.19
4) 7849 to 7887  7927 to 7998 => 1.07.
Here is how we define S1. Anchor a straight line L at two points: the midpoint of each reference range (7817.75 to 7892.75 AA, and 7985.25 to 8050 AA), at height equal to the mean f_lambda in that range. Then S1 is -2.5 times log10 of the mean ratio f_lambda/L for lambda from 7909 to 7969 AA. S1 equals 0.01 mag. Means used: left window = 19.5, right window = 22.3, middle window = 20.8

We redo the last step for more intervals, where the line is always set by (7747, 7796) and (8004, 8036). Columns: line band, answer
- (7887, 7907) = -0.034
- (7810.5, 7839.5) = 0.003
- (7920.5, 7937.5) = 0.010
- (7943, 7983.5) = 0.007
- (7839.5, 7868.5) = 0.004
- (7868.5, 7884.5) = -0.011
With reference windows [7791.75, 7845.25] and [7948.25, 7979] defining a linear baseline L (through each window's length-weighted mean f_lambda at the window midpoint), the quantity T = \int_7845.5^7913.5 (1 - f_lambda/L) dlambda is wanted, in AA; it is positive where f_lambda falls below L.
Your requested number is -0.8 AA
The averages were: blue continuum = 18.9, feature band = 20.2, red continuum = 21.5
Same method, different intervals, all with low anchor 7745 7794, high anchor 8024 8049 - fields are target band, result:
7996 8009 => 0.2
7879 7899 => -0.7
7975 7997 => 0.2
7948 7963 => 0.1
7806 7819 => -0.6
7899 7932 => 0.4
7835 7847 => 0.3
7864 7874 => 0.0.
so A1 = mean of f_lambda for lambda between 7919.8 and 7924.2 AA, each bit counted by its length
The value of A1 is 20.4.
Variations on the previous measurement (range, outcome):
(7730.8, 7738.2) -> 19.3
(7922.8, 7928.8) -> 20.3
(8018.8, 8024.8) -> 22.6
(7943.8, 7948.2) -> 20.6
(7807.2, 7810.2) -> 19.7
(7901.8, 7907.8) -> 20.5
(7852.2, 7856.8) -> 19.4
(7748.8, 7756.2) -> 17.2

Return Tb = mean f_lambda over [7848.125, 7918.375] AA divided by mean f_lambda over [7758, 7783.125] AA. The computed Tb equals 1.11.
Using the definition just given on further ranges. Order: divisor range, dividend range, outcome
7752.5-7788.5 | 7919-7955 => 1.14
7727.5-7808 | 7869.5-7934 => 1.11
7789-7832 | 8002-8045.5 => 1.19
